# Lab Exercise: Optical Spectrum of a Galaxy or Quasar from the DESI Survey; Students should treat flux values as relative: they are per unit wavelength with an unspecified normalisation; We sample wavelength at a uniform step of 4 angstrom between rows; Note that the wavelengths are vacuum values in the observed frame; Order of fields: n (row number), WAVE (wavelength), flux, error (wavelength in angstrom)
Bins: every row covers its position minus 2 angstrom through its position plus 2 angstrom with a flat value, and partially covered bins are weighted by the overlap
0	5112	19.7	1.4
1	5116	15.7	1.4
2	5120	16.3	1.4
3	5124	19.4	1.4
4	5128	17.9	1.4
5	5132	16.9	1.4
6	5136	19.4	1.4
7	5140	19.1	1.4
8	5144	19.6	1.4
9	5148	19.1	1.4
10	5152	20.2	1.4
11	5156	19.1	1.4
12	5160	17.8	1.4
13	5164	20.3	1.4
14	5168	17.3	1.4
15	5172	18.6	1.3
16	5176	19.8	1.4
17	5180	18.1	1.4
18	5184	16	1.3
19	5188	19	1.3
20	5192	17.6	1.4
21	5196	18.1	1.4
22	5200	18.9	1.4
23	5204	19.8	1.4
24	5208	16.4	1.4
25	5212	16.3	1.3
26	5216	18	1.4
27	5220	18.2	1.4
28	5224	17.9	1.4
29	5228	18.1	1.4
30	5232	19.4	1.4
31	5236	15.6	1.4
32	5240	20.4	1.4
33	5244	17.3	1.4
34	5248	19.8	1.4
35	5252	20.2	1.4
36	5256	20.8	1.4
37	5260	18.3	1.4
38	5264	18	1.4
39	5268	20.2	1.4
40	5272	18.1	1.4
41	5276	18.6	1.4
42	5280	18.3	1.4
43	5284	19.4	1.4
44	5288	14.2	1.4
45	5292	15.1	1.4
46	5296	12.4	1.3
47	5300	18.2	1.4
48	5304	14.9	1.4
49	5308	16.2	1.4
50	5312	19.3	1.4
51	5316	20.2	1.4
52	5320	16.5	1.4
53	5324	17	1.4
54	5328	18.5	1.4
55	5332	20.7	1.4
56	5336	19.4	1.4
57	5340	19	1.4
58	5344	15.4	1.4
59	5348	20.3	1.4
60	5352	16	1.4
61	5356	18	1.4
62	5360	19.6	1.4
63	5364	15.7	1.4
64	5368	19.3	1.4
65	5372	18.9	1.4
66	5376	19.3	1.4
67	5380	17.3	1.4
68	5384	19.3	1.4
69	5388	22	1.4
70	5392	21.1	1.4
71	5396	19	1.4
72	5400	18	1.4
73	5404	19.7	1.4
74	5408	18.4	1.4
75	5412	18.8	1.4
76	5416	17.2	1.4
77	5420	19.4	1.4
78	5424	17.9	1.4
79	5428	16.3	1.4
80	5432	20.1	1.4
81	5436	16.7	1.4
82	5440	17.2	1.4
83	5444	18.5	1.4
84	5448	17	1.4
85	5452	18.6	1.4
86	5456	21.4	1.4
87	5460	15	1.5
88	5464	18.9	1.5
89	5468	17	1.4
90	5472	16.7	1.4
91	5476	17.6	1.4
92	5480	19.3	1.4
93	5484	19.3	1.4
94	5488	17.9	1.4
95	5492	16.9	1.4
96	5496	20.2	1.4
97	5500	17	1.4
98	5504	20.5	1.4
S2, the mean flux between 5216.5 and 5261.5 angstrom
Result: 18.7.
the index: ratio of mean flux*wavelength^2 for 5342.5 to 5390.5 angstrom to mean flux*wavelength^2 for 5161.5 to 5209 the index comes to 1.1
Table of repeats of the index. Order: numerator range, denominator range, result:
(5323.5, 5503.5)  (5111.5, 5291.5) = 1.09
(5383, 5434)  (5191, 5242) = 1.13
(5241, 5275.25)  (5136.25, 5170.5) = 1.04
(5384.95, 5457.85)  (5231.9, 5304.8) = 1.11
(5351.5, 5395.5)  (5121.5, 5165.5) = 1.09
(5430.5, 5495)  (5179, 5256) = 1.08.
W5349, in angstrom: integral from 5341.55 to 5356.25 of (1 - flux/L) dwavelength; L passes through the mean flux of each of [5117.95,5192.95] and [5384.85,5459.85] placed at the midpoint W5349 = 1.0 angstrom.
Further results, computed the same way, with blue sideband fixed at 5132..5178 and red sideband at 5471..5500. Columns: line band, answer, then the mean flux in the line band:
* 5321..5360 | 0.6 angstrom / 18.3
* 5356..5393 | -1.1 angstrom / 19.1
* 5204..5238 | 2.2 angstrom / 17.6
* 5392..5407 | -0.6 angstrom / 19.2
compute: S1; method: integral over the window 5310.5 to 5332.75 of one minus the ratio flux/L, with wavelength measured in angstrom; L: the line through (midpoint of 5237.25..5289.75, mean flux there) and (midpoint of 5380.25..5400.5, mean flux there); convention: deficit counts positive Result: 0.7 angstrom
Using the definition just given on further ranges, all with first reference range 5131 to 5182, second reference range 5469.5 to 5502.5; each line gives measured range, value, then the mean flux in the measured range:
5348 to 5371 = 0.5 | 18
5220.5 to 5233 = 0.3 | 18.4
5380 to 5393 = -1.3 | 20.2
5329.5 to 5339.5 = -0.7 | 19.8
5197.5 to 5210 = 0.3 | 18.4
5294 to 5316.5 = 2.3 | 16.6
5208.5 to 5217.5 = 0.9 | 17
